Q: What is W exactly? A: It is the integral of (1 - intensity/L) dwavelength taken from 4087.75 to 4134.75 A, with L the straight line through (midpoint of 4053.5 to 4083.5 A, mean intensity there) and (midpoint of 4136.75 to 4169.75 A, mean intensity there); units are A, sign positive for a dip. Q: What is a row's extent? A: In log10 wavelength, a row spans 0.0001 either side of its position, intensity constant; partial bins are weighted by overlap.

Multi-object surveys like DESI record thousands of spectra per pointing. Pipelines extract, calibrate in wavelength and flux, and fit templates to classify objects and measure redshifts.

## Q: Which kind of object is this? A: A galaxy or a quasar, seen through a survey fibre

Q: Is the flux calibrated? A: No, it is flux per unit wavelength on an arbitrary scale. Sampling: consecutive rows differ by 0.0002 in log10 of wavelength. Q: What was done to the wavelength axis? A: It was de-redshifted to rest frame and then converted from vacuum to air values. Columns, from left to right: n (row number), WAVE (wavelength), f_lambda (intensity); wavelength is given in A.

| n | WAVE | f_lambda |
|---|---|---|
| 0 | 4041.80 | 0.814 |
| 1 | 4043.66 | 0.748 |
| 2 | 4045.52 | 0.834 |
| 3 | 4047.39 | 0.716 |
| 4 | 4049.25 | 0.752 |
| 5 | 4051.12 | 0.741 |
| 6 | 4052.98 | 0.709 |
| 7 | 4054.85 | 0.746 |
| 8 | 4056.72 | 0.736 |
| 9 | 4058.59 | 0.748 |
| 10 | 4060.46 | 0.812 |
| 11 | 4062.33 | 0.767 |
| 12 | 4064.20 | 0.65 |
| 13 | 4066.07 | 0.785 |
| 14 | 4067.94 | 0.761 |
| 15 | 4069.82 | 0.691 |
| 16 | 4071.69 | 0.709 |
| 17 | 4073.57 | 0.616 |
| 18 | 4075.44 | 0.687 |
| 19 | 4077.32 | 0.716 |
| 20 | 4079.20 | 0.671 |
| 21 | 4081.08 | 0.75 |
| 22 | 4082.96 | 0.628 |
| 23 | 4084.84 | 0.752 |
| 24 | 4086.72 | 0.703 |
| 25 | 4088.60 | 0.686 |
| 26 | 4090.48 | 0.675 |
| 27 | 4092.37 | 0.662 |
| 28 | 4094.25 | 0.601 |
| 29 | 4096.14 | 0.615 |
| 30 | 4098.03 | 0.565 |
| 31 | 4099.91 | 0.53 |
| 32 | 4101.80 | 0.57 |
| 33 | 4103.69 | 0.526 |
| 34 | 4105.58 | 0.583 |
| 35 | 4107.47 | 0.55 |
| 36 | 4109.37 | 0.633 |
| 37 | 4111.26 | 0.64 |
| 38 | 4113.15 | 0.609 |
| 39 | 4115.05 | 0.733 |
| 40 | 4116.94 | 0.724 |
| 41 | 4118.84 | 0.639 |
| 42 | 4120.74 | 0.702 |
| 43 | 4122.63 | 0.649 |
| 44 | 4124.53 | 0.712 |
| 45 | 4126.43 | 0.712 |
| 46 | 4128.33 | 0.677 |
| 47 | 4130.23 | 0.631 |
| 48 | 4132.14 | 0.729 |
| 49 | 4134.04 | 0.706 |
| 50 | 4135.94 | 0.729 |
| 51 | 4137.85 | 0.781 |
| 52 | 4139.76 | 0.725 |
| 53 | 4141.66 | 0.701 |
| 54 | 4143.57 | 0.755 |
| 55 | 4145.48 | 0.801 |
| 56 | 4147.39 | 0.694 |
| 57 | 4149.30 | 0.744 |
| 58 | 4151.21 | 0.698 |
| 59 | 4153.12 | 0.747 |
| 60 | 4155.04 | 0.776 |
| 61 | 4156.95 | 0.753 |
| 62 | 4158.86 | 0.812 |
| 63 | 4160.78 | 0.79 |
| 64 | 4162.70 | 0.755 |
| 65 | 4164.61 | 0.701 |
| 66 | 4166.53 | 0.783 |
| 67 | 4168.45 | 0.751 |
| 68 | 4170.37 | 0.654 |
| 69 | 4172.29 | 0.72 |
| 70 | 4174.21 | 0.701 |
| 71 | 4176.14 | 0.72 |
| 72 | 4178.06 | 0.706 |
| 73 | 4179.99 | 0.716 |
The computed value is 5.9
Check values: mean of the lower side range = 0.718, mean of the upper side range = 0.75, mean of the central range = 0.642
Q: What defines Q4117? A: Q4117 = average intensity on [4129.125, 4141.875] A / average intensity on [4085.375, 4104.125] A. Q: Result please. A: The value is 1.16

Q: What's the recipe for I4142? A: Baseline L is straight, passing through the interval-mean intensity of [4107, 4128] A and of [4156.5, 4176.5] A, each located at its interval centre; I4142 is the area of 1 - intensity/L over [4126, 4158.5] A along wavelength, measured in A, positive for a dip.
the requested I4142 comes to -1.1 A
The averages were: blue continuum 0.667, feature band 0.729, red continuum 0.74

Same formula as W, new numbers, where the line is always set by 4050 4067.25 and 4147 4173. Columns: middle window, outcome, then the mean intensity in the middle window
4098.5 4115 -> 3.45 A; 0.588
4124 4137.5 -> 0.73 A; 0.703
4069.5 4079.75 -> 0.86 A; 0.682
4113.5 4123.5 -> 0.79 A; 0.685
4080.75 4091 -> 0.65 A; 0.697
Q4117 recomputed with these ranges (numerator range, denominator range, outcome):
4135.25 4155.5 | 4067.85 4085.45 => 1.07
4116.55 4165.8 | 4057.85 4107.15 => 1.08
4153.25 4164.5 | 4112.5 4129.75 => 1.12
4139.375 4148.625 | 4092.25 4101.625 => 1.25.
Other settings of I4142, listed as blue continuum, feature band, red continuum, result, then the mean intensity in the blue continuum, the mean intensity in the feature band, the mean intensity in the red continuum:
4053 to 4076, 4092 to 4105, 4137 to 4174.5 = 2.7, 0.726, 0.578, 0.743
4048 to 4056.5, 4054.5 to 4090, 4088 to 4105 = -2.1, 0.736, 0.716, 0.601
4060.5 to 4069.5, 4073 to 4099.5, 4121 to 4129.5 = 2.2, 0.744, 0.664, 0.688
